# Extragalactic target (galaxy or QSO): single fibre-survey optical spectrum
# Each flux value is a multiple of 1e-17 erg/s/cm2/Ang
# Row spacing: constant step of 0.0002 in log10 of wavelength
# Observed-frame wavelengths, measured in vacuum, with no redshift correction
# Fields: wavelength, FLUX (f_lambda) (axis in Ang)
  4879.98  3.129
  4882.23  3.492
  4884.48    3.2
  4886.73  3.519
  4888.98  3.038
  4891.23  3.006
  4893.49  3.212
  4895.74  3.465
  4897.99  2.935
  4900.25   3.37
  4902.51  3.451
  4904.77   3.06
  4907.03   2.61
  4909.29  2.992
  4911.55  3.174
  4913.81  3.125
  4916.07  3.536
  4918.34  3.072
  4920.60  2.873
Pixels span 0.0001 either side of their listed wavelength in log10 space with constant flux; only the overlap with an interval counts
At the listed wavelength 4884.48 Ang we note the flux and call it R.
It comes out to 3.2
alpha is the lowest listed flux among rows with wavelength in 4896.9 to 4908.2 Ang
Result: 2.61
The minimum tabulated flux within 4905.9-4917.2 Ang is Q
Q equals 2.61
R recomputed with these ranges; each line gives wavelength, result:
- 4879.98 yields 3.129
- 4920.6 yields 2.873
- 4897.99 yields 2.935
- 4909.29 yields 2.992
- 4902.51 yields 3.451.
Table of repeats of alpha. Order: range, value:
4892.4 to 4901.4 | 2.935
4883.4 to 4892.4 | 3.006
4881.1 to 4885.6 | 3.2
